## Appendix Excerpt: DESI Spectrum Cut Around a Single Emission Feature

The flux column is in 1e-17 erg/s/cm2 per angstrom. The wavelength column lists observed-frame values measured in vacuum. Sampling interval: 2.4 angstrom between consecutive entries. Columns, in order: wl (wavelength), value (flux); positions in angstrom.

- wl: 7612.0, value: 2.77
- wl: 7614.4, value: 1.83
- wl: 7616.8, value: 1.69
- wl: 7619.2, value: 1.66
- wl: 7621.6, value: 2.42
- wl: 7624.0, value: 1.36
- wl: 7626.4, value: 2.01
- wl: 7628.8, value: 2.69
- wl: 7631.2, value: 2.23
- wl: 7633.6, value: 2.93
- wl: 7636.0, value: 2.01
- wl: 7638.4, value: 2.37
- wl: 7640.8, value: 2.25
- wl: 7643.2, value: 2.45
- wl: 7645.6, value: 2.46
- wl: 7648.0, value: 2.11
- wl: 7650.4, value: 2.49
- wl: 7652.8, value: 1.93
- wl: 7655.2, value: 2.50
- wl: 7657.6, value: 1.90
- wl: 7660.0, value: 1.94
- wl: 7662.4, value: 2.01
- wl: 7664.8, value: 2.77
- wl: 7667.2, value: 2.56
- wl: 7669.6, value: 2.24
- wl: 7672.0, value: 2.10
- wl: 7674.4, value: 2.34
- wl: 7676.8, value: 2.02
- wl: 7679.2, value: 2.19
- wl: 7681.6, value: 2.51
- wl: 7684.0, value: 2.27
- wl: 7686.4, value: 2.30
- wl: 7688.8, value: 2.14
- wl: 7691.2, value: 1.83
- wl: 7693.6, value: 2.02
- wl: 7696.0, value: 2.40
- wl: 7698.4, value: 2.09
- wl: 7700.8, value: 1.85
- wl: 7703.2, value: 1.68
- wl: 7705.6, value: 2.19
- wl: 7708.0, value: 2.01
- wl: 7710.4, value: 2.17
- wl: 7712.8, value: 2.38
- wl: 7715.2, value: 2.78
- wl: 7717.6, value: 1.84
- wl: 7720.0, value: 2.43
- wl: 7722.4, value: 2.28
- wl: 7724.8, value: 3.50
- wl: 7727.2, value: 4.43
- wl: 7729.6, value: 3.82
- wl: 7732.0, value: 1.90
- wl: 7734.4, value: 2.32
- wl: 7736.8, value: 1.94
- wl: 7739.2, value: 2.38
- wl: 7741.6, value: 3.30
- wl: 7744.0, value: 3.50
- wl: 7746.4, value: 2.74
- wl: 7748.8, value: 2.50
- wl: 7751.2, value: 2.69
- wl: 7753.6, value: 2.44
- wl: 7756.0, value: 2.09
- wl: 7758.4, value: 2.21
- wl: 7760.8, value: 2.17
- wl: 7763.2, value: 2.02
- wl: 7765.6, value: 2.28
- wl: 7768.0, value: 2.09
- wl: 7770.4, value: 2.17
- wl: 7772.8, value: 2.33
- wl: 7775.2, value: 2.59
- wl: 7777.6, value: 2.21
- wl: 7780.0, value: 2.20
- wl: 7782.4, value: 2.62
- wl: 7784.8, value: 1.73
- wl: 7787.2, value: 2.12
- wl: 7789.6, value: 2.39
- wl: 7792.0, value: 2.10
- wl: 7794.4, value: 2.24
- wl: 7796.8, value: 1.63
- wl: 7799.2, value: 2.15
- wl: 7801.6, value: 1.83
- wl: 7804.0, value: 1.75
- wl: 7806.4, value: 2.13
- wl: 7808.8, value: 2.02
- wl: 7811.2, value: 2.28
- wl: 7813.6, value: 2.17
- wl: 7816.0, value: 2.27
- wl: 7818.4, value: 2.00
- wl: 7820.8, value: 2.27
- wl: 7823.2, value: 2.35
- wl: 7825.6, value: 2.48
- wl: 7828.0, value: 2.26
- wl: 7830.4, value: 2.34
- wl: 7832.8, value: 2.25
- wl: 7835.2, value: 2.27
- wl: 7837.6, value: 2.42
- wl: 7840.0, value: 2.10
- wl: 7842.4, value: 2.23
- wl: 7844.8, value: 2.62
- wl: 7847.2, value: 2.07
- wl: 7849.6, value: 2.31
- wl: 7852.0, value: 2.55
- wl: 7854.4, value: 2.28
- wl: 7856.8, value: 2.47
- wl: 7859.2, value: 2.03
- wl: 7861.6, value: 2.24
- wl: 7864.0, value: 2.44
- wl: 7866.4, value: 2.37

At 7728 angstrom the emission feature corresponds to [S II]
